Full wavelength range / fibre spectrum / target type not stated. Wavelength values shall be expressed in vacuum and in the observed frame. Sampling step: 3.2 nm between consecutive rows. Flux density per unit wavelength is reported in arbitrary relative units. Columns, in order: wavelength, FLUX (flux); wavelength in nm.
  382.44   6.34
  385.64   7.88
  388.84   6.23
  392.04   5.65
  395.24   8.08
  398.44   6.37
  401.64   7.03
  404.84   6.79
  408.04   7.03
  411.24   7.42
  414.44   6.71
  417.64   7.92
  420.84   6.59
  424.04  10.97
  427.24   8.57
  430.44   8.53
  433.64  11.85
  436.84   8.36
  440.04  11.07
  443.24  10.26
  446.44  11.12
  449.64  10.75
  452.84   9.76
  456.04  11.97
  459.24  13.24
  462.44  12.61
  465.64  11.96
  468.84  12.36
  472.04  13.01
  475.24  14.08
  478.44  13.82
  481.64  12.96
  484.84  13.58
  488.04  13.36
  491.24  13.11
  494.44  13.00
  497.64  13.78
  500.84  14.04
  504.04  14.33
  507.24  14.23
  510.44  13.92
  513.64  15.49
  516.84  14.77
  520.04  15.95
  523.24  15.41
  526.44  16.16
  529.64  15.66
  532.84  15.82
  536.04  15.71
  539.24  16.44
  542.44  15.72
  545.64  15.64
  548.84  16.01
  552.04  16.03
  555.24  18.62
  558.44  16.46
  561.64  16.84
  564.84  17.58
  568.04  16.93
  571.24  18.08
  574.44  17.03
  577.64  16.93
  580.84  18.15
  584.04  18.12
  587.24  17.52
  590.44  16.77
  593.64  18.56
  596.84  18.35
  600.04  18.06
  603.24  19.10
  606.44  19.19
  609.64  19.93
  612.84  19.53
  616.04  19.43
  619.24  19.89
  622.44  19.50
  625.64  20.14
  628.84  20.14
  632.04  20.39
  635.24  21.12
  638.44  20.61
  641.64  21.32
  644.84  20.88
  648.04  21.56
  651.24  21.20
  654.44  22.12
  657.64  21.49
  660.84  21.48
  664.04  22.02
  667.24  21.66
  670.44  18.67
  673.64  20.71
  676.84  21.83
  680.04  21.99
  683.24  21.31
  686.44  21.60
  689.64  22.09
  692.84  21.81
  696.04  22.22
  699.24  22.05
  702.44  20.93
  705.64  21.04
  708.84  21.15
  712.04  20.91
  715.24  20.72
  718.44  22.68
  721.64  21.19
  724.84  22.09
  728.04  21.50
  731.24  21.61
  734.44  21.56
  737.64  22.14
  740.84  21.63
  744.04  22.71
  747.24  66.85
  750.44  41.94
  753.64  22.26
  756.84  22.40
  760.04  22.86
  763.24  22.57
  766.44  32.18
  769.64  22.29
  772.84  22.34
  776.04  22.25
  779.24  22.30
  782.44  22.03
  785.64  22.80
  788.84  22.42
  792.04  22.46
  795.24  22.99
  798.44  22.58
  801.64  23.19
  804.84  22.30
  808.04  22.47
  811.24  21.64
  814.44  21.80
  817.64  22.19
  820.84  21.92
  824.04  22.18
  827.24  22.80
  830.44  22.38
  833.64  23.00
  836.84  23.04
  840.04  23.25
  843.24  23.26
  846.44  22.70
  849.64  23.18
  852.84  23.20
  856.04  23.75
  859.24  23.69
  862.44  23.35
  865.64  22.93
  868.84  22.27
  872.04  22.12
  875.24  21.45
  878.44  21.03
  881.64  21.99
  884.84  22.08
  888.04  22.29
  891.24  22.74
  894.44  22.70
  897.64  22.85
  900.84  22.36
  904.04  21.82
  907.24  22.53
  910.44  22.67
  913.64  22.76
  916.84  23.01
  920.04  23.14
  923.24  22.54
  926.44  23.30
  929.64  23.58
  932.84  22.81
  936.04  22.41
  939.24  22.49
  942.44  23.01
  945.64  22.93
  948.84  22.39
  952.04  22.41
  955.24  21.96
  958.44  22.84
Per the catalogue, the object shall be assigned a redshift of 0.14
